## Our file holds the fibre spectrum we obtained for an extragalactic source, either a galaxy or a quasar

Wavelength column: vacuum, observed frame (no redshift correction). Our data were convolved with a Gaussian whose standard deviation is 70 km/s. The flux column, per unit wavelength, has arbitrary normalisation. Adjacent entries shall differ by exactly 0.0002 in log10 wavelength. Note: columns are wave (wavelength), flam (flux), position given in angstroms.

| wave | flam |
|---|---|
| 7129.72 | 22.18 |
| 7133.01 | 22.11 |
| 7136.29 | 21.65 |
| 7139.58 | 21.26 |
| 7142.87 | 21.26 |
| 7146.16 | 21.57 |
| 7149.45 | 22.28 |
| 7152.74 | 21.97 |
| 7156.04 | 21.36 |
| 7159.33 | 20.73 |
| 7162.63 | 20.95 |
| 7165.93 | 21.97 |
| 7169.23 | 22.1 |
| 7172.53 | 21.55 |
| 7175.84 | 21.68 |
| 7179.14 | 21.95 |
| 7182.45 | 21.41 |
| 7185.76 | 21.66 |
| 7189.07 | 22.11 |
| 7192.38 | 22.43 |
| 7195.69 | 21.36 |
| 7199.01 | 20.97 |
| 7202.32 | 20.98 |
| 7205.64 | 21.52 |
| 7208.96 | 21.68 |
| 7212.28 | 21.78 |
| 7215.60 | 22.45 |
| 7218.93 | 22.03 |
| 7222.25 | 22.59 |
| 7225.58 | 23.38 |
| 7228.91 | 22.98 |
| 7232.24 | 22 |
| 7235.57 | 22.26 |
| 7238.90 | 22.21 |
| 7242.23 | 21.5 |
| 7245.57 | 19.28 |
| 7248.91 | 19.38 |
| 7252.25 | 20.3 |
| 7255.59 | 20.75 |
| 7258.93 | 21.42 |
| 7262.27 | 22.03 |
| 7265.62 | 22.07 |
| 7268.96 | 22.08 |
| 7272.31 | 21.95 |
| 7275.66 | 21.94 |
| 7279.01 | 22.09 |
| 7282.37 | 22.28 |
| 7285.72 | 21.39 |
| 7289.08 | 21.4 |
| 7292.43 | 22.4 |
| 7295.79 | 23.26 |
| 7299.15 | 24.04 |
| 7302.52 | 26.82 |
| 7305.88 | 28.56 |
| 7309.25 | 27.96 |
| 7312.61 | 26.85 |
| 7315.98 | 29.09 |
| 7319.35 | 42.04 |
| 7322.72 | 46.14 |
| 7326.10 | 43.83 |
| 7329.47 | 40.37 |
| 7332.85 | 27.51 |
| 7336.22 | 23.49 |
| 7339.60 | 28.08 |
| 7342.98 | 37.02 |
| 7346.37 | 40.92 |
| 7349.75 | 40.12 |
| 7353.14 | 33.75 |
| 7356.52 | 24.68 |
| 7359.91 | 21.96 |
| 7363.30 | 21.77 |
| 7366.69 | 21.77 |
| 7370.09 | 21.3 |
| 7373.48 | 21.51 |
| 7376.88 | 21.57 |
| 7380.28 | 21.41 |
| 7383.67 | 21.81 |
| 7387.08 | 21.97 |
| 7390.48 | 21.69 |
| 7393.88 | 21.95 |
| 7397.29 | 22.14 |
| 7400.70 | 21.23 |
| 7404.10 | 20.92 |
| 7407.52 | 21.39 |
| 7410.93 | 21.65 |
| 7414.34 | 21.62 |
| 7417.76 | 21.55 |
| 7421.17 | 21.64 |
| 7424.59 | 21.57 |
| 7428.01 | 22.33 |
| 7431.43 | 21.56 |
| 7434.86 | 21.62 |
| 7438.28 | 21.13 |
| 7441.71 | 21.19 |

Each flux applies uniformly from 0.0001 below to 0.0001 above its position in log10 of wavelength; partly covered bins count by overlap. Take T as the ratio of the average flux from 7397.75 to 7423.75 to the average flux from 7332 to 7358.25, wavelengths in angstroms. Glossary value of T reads 0.67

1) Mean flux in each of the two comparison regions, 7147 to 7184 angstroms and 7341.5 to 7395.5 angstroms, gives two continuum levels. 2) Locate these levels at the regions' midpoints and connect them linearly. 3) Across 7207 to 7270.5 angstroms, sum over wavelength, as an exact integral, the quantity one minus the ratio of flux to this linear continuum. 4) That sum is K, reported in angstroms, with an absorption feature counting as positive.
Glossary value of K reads 4.0 angstroms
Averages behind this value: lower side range 21.6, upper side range 25.9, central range 21.7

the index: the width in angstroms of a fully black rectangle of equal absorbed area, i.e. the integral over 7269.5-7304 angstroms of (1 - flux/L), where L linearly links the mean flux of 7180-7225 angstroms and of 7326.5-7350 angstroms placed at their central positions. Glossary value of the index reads 7.9 angstroms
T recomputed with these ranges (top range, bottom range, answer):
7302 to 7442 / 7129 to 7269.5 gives 1.22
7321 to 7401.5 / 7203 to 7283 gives 1.28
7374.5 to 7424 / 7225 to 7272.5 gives 1.00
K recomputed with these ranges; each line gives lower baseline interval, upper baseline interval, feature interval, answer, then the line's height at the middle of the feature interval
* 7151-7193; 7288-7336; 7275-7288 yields 3.07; 28.7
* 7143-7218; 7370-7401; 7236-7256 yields 0.93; 21.7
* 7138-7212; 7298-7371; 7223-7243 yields 2.04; 25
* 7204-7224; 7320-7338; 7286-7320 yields 6.98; 33.3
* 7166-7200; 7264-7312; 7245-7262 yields 1.86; 22.9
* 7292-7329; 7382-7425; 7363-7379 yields 2.26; 25.1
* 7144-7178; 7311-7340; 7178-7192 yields 0.99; 23.5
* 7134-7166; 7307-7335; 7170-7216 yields 5.94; 24.9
